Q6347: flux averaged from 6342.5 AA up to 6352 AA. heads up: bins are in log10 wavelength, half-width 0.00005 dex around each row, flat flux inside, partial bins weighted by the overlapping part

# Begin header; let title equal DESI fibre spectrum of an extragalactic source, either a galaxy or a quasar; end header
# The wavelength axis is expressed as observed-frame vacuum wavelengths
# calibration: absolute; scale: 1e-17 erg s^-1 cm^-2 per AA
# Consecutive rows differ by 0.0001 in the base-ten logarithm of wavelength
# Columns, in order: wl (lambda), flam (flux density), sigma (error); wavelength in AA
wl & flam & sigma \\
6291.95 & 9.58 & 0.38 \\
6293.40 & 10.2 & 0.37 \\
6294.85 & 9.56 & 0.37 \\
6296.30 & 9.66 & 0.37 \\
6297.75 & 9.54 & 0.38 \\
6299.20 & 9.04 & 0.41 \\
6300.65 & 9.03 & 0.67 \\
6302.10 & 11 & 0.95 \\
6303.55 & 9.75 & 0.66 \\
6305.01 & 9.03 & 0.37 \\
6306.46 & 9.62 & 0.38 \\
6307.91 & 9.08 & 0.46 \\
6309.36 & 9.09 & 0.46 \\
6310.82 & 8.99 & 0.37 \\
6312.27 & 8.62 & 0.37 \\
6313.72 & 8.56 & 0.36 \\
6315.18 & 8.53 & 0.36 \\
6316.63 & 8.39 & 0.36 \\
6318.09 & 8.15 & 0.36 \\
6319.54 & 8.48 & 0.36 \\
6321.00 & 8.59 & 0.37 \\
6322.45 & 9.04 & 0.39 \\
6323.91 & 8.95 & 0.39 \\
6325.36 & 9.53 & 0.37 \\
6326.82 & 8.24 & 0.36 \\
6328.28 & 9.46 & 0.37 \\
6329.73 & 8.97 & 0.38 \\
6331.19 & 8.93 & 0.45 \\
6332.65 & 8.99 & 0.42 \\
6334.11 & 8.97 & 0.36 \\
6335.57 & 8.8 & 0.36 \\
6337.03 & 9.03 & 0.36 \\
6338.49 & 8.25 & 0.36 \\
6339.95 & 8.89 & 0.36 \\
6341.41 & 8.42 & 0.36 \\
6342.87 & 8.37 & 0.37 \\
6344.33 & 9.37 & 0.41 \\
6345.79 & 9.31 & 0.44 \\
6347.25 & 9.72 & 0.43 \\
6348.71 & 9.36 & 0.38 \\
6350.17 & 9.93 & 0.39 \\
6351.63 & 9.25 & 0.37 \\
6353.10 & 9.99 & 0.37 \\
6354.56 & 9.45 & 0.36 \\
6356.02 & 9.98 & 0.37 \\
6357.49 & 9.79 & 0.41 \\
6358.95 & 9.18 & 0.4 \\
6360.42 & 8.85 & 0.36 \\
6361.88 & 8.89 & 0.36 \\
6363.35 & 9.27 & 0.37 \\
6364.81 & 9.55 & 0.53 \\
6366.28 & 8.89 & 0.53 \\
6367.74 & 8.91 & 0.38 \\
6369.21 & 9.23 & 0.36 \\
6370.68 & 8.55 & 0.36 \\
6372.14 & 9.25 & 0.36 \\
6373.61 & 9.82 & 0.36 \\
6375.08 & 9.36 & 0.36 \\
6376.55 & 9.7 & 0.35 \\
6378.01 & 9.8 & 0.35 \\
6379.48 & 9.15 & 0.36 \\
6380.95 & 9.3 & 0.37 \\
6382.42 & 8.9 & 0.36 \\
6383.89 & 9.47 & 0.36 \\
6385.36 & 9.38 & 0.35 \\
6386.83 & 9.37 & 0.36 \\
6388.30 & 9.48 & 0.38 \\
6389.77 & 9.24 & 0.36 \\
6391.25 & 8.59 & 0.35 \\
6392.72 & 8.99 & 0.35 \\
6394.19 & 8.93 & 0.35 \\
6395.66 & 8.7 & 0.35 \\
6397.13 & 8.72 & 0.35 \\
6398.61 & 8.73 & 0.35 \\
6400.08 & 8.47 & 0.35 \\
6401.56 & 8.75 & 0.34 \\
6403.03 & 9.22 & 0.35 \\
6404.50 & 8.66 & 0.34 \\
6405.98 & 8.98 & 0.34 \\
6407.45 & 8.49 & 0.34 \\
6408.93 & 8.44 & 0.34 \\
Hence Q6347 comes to 9.38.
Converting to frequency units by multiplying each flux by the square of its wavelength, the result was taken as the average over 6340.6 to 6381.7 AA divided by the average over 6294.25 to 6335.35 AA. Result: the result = 1.04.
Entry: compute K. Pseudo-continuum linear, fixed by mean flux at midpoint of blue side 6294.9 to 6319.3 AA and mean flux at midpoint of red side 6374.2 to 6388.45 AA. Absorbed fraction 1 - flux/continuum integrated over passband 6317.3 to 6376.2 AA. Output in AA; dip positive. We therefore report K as 1.1 AA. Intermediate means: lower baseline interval 9.13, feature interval 9.1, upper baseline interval 9.39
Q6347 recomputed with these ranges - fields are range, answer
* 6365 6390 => 9.29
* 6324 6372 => 9.14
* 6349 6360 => 9.61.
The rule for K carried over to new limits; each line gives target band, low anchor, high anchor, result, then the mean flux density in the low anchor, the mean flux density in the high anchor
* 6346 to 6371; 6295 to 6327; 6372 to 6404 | -0.7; 9.06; 9.15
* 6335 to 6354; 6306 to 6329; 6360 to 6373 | -0.4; 8.82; 9.06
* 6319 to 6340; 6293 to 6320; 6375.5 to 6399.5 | 0.7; 9.17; 9.15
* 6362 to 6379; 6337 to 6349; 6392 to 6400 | -0.8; 8.95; 8.79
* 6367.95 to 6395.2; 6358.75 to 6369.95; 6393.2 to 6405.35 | -0.9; 9.09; 8.78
